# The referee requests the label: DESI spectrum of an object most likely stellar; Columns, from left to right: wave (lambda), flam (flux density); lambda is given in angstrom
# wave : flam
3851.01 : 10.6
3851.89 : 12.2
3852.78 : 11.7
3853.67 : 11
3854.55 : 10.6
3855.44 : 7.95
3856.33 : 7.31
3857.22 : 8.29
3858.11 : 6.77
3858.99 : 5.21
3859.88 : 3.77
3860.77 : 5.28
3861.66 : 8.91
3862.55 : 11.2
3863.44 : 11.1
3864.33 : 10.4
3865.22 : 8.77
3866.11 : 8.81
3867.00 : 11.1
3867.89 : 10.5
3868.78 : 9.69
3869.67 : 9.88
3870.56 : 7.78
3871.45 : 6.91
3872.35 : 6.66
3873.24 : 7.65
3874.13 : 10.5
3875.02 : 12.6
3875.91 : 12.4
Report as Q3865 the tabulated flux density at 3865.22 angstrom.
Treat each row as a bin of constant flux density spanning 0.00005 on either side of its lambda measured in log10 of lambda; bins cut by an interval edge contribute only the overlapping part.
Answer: 8.77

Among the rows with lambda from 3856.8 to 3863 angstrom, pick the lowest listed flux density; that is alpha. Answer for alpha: 3.77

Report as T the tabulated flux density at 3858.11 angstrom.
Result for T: 6.77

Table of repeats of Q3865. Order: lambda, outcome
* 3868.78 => 9.69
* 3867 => 11.1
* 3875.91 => 12.4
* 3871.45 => 6.91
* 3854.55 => 10.6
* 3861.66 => 8.91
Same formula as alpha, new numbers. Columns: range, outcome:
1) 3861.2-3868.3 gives 8.77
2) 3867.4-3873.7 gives 6.66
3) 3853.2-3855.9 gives 7.95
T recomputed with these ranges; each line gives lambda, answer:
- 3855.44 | 7.95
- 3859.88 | 3.77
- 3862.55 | 11.2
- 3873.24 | 7.65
